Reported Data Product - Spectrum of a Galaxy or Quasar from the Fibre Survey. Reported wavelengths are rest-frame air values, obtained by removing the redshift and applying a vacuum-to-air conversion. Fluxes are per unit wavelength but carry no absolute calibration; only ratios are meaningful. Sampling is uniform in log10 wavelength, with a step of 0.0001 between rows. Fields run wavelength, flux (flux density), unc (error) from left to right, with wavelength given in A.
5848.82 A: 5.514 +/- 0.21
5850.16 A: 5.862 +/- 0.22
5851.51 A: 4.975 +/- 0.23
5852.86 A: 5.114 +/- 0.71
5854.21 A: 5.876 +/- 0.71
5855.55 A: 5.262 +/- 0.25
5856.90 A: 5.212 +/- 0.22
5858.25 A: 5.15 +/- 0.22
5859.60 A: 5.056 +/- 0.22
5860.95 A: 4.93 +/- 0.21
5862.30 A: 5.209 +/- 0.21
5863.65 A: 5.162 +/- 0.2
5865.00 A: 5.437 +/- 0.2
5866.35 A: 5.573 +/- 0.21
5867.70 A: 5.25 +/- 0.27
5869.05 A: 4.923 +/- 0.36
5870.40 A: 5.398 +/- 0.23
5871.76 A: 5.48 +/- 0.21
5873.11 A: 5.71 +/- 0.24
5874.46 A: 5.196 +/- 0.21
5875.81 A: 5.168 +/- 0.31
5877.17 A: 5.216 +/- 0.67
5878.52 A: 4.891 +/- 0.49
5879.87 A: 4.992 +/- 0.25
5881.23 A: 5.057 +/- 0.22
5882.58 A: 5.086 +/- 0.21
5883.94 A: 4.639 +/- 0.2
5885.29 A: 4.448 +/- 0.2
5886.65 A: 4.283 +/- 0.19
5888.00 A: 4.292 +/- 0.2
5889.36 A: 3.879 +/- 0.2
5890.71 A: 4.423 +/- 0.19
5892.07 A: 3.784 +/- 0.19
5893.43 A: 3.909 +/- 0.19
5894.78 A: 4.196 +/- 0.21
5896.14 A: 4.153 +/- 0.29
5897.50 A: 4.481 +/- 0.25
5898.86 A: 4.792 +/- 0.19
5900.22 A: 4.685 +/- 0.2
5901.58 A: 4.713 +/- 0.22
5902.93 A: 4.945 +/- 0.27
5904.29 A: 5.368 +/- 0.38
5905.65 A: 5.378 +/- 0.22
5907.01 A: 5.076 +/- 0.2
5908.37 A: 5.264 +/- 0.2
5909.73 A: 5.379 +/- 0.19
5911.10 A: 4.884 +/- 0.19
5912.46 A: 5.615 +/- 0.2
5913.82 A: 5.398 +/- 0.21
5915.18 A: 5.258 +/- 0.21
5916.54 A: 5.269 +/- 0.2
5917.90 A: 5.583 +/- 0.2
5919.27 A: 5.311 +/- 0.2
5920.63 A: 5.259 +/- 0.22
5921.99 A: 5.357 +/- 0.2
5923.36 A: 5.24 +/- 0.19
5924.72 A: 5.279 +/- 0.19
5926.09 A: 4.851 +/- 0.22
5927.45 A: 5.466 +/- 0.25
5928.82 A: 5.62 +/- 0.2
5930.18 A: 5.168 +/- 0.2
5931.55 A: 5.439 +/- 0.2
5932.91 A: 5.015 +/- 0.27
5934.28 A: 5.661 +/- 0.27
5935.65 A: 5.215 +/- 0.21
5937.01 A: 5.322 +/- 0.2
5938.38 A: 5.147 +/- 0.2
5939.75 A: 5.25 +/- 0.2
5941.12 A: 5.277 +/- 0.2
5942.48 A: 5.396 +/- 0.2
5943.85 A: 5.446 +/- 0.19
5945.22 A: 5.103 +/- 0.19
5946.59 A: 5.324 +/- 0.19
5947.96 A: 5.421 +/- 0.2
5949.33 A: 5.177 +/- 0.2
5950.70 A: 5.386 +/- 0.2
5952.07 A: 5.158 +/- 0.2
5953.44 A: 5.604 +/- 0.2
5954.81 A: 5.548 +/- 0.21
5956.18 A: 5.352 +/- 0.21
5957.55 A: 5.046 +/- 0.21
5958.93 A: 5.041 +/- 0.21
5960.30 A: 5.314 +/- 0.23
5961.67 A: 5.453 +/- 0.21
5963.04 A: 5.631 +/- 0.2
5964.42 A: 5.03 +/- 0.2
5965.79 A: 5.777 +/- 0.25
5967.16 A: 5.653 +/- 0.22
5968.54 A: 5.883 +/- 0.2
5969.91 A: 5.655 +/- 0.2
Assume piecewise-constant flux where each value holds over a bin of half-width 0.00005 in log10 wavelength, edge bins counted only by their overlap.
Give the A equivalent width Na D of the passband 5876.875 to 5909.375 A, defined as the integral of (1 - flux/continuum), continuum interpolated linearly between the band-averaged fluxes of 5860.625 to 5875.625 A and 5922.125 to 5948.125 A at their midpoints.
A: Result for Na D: 3.9 A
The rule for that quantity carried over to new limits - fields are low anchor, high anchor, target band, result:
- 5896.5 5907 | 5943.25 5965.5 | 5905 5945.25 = -1.7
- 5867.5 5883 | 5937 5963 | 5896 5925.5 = 0.6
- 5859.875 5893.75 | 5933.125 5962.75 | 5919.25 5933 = -0.2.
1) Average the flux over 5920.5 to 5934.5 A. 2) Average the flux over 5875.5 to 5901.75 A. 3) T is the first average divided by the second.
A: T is 1.17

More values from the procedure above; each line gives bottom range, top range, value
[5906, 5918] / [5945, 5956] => 1.01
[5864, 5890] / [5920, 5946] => 1.06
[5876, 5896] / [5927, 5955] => 1.18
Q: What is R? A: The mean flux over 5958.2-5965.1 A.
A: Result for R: 5.29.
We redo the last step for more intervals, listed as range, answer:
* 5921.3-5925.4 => 5.29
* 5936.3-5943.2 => 5.28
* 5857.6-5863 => 5.08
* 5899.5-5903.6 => 4.79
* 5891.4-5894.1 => 3.84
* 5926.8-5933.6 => 5.34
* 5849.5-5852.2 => 5.4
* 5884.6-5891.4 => 4.27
